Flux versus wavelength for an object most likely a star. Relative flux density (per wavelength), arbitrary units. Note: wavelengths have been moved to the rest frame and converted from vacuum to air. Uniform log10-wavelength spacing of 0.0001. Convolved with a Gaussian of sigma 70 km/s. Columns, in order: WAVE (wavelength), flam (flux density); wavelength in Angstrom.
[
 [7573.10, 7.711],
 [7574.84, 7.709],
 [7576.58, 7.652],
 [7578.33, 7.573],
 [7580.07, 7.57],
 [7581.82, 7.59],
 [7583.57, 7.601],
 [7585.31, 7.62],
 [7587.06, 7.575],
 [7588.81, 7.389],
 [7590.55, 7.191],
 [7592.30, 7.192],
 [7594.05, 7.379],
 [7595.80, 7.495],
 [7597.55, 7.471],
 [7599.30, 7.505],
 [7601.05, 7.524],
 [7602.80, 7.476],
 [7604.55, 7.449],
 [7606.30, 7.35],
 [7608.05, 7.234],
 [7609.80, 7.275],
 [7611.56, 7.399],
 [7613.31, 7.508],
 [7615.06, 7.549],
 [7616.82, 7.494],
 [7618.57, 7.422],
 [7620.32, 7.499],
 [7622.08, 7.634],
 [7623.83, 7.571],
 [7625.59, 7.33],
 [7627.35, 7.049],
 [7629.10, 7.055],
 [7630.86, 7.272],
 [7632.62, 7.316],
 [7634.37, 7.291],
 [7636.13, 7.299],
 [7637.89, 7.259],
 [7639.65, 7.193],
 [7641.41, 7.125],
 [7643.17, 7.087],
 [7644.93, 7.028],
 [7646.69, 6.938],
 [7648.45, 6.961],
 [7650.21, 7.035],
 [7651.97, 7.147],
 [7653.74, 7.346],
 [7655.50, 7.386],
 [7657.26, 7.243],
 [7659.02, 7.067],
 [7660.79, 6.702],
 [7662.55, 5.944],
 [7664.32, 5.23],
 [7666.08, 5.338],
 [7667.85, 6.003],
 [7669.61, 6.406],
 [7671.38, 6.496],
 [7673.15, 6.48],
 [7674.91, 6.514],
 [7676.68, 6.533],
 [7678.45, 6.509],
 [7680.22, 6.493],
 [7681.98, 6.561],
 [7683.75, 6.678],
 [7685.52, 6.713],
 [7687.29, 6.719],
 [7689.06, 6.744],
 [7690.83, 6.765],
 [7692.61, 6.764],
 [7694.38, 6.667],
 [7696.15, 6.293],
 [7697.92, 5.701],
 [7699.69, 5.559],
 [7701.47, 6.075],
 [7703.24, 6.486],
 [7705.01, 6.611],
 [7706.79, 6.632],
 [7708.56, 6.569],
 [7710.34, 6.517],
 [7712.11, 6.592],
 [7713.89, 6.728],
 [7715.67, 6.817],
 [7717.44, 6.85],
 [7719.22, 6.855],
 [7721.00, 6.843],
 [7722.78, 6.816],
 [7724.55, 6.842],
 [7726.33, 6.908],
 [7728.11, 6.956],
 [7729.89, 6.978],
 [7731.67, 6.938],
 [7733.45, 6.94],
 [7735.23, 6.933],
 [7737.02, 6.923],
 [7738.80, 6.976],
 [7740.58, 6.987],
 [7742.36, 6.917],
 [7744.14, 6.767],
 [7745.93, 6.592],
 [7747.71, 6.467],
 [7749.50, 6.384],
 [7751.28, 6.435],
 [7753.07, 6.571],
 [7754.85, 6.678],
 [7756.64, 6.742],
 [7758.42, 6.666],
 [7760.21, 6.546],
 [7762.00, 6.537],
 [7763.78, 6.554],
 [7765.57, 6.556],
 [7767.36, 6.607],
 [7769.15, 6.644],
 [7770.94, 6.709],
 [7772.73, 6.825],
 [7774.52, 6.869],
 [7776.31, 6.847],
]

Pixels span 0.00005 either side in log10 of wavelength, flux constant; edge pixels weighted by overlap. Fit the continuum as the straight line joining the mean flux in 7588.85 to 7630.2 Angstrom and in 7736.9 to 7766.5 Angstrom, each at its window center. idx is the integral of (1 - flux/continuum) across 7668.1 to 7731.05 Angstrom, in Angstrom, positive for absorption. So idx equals 3.1 Angstrom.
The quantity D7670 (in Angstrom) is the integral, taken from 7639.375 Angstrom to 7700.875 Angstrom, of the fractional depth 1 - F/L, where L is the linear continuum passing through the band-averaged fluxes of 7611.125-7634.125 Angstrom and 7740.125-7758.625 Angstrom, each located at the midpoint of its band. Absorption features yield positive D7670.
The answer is 4.4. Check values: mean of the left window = 7.39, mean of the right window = 6.65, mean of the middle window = 6.6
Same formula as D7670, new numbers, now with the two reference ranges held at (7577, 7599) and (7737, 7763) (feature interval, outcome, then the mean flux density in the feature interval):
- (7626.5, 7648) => 0.2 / 7.16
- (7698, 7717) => 1.2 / 6.44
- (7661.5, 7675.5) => 2.0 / 6.05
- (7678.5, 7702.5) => 1.8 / 6.44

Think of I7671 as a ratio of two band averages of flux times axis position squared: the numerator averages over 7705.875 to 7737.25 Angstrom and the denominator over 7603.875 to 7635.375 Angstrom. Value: 0.9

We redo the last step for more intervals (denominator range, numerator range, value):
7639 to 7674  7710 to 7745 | 1.04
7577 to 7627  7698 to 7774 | 0.93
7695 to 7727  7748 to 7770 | 1.02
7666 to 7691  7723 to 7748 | 1.07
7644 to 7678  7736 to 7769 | 1.03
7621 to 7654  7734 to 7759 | 0.96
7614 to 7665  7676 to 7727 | 0.94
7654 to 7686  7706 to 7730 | 1.06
